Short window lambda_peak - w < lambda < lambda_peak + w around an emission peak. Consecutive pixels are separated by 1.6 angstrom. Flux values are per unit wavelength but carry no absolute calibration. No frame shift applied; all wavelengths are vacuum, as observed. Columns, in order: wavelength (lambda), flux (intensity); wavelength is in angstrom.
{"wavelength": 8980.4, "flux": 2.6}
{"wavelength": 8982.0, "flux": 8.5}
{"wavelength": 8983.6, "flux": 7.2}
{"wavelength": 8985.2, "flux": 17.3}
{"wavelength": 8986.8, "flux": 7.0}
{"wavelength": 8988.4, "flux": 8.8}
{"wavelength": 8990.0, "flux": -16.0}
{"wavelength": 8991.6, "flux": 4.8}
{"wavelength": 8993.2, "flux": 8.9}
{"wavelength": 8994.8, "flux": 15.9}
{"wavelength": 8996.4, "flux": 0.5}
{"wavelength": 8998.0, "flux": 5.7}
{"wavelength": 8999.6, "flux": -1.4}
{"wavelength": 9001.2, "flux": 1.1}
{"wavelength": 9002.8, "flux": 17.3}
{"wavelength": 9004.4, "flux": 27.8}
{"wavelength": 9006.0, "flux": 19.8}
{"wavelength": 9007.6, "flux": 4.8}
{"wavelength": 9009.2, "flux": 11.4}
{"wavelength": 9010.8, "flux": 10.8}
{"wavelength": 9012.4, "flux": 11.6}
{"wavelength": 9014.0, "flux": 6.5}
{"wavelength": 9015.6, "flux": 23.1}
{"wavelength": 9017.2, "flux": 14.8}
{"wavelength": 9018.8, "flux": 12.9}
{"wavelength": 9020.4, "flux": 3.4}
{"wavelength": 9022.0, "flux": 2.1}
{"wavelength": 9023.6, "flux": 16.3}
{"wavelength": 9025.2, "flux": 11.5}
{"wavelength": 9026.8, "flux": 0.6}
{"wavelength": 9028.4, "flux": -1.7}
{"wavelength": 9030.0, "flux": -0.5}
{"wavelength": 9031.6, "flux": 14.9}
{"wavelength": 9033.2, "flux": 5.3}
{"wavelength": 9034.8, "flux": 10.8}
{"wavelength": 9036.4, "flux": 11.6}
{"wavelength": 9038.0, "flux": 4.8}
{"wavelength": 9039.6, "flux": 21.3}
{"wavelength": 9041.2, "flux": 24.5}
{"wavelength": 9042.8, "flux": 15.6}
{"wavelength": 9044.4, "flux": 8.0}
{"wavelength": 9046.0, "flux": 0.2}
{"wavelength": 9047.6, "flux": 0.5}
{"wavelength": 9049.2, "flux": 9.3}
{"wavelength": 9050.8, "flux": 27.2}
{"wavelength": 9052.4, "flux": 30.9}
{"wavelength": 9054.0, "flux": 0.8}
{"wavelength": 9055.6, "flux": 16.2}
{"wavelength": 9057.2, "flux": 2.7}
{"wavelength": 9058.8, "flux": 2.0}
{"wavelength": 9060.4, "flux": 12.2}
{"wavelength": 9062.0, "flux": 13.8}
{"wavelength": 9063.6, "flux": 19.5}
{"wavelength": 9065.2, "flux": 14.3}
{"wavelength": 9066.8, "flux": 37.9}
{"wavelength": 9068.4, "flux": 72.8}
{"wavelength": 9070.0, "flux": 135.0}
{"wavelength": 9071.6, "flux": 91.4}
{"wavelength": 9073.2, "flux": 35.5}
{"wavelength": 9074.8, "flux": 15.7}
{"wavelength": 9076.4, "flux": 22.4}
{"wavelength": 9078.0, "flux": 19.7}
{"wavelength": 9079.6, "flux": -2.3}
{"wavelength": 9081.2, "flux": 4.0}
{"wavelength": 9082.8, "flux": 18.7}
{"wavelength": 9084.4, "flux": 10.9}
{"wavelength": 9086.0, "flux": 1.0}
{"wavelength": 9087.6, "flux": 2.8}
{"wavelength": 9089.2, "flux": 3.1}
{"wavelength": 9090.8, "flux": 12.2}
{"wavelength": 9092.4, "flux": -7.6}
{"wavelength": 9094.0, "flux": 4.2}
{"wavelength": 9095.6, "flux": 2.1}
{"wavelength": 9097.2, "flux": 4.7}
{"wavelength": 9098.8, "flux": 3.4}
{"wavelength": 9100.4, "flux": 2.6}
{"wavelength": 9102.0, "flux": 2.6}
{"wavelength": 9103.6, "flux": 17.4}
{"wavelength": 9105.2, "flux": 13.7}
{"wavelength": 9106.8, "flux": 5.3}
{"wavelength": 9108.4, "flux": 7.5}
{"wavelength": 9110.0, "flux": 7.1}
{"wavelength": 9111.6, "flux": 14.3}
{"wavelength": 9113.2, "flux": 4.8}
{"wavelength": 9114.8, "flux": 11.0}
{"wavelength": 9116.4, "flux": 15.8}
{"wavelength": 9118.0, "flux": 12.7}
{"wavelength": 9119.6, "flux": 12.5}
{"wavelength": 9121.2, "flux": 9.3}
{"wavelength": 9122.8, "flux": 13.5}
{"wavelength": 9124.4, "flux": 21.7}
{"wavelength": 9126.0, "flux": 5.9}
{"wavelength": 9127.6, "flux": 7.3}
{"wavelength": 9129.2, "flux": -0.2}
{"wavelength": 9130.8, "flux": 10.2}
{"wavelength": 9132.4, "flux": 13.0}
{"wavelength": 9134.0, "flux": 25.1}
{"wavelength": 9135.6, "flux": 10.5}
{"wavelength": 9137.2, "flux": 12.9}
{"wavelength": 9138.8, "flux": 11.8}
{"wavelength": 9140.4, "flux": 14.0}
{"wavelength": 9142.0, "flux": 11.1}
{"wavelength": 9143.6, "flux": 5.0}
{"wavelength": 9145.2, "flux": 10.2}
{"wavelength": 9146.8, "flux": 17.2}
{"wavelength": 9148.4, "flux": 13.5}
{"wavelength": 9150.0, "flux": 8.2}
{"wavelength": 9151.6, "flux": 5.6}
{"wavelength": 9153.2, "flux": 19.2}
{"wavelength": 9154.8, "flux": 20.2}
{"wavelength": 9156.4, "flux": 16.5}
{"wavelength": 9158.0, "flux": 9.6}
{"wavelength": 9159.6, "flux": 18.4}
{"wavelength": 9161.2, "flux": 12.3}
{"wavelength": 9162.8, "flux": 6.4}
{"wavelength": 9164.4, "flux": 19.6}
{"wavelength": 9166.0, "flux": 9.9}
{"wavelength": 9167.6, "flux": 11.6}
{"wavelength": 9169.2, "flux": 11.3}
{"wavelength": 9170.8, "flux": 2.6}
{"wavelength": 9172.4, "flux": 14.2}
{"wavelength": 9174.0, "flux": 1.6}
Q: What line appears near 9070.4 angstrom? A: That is H-beta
